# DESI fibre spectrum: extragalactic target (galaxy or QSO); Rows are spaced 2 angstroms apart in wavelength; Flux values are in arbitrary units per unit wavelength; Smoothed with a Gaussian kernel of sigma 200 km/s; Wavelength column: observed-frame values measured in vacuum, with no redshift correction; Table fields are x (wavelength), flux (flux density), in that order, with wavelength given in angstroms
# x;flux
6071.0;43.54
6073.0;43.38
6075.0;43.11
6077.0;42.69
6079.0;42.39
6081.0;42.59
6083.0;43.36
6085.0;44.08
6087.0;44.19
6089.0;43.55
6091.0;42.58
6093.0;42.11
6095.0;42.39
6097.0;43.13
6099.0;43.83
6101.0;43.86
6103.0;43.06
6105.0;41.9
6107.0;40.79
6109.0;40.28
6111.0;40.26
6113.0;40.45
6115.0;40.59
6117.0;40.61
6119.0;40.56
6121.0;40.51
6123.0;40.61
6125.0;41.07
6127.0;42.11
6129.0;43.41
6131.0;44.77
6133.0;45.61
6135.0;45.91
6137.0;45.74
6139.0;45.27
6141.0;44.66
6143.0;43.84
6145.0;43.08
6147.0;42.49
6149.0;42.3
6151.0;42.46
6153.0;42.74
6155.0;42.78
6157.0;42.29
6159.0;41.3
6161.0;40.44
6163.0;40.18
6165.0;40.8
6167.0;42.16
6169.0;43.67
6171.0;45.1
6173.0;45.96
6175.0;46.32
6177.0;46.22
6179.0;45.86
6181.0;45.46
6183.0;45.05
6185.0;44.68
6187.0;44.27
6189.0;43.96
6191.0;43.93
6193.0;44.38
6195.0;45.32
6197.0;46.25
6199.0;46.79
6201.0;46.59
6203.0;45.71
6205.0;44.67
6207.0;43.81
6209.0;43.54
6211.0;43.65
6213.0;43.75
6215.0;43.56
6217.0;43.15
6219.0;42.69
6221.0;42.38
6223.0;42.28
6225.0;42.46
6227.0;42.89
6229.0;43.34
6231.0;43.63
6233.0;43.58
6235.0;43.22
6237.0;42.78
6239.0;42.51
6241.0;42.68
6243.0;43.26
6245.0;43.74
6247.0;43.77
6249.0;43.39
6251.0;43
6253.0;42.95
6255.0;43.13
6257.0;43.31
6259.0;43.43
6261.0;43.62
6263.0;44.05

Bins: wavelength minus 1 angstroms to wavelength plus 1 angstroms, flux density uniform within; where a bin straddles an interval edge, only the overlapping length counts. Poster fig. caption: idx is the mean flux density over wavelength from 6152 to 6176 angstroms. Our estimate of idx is 42.8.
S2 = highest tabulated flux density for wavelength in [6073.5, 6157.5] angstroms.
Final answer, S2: 45.91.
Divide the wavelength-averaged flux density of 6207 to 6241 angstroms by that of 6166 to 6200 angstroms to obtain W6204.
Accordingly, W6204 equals 0.96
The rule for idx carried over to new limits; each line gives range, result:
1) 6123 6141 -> 44.1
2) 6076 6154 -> 42.7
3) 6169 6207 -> 45.3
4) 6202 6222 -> 43.7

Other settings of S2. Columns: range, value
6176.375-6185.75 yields 46.22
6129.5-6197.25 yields 46.32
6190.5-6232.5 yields 46.79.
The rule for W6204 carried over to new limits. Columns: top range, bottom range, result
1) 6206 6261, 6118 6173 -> 1.01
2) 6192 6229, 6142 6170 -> 1.05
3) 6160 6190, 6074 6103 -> 1.02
